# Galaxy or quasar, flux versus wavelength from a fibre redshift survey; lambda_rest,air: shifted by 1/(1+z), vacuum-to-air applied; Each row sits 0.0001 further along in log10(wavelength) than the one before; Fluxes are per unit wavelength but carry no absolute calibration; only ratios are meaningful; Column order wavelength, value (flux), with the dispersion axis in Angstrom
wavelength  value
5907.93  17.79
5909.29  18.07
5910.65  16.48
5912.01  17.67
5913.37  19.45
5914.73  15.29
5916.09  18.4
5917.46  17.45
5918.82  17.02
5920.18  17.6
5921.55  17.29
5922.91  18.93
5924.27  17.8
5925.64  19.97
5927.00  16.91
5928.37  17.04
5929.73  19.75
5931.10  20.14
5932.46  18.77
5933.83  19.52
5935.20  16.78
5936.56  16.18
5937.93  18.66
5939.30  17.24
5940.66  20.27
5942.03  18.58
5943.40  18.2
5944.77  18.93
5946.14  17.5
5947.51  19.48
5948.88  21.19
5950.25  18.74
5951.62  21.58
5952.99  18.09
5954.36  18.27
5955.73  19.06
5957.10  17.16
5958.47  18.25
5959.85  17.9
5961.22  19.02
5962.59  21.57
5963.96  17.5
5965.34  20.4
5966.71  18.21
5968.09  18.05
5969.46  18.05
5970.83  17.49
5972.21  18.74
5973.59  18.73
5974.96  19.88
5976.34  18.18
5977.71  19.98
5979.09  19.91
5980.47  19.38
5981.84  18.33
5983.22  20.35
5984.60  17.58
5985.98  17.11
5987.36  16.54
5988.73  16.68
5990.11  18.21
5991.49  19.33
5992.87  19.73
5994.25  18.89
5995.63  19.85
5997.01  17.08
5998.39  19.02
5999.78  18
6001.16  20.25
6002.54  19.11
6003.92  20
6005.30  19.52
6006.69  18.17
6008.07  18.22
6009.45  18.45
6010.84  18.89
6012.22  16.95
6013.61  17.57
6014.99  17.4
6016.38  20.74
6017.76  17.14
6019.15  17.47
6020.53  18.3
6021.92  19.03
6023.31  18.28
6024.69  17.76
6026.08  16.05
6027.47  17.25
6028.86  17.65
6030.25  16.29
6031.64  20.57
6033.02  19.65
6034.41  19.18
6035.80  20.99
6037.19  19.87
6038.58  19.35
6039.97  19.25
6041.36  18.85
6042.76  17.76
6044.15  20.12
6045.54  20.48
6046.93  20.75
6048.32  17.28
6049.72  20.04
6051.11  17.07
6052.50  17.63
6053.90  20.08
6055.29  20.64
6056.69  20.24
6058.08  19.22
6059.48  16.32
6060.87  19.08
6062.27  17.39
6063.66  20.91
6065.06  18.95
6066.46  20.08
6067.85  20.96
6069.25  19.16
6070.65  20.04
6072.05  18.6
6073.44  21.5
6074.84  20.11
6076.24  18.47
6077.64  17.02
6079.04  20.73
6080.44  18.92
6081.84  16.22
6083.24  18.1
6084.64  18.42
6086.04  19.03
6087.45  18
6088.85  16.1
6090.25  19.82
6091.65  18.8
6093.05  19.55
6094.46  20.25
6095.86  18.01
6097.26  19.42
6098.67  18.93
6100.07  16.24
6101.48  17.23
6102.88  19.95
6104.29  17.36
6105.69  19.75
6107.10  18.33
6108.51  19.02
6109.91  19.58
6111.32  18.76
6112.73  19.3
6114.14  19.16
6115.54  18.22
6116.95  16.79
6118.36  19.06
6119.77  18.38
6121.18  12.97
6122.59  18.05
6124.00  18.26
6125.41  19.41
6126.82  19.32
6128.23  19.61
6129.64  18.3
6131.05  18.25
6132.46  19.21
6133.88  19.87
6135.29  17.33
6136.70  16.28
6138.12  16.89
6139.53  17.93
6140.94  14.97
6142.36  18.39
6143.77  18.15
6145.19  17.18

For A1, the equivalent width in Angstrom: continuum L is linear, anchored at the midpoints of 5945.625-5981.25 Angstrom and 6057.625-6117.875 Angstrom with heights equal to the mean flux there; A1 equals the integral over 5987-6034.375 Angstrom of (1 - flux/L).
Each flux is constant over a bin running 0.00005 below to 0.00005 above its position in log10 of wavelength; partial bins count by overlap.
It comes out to 1.3 Angstrom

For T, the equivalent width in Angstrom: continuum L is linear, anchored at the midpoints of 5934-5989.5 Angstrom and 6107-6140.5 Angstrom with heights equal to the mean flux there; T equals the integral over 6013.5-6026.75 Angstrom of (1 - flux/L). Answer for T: 0.3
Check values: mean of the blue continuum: 18.6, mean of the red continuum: 18.2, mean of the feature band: 18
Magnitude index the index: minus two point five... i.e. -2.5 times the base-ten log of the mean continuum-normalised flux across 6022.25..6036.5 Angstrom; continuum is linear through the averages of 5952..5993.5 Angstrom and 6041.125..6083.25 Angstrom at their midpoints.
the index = 0.03 mag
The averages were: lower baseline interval 18.6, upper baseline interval 19.1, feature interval 18.4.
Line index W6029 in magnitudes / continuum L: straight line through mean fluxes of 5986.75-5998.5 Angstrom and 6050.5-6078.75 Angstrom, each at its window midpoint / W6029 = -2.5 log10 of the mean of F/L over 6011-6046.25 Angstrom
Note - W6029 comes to 0.01 mag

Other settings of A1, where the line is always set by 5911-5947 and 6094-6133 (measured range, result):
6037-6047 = -0.6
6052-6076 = -1.4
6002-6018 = -0.2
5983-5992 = 0.2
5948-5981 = -1.4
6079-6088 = 0.0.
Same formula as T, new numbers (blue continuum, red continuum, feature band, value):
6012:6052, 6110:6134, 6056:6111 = -1.1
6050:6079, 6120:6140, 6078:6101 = 0.3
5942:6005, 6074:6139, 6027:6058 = -0.9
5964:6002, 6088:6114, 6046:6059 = -0.4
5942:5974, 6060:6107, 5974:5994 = 0.1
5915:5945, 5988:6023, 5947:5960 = -0.5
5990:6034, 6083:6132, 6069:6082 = -0.5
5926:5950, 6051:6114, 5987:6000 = 0.2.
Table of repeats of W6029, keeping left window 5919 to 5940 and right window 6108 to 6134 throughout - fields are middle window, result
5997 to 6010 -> -0.035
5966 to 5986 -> -0.029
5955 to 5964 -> -0.031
